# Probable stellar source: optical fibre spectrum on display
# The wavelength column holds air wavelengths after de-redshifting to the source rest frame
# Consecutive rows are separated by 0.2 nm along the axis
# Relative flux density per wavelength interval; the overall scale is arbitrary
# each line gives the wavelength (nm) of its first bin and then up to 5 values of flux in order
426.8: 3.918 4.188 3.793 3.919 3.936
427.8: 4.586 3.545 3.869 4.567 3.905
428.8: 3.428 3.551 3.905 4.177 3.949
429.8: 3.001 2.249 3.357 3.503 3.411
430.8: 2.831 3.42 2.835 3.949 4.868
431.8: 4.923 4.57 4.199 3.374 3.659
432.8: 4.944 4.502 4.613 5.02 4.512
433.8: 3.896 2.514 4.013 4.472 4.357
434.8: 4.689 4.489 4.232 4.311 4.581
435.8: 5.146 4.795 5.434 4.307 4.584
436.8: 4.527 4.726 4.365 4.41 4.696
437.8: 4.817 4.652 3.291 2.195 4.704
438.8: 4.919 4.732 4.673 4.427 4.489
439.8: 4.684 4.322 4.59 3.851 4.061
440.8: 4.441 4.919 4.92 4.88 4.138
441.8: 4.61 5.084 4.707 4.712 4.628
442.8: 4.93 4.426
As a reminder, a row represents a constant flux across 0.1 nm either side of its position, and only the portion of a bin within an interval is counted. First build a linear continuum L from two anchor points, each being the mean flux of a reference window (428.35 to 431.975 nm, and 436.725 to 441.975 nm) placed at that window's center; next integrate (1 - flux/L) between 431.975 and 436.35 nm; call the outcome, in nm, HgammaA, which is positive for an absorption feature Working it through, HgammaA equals -0.408 nm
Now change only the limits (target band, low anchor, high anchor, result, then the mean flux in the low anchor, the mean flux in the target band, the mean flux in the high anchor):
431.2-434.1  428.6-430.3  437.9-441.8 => -0.35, 3.48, 4.2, 4.37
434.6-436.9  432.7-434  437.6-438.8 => -0.21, 4.42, 4.63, 4.08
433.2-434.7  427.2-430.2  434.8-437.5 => 0.07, 3.74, 4.15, 4.61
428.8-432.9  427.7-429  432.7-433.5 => 0.62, 3.95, 3.73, 4.77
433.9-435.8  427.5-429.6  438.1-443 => -0.01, 3.95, 4.23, 4.45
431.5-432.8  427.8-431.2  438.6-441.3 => -0.18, 3.55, 4.32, 4.55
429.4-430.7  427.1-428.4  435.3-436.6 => 0.27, 3.99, 3.32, 4.75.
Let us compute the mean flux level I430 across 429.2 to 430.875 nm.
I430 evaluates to 3.35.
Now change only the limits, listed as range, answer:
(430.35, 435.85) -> 4.13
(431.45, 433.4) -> 4.43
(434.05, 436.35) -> 4.54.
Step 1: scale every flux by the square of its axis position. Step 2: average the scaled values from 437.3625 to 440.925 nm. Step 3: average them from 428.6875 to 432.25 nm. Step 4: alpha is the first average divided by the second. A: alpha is 1.23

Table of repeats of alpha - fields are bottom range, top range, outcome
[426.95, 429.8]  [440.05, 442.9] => 1.25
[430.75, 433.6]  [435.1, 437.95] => 1.14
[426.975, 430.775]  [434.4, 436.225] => 1.29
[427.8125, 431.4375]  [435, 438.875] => 1.30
